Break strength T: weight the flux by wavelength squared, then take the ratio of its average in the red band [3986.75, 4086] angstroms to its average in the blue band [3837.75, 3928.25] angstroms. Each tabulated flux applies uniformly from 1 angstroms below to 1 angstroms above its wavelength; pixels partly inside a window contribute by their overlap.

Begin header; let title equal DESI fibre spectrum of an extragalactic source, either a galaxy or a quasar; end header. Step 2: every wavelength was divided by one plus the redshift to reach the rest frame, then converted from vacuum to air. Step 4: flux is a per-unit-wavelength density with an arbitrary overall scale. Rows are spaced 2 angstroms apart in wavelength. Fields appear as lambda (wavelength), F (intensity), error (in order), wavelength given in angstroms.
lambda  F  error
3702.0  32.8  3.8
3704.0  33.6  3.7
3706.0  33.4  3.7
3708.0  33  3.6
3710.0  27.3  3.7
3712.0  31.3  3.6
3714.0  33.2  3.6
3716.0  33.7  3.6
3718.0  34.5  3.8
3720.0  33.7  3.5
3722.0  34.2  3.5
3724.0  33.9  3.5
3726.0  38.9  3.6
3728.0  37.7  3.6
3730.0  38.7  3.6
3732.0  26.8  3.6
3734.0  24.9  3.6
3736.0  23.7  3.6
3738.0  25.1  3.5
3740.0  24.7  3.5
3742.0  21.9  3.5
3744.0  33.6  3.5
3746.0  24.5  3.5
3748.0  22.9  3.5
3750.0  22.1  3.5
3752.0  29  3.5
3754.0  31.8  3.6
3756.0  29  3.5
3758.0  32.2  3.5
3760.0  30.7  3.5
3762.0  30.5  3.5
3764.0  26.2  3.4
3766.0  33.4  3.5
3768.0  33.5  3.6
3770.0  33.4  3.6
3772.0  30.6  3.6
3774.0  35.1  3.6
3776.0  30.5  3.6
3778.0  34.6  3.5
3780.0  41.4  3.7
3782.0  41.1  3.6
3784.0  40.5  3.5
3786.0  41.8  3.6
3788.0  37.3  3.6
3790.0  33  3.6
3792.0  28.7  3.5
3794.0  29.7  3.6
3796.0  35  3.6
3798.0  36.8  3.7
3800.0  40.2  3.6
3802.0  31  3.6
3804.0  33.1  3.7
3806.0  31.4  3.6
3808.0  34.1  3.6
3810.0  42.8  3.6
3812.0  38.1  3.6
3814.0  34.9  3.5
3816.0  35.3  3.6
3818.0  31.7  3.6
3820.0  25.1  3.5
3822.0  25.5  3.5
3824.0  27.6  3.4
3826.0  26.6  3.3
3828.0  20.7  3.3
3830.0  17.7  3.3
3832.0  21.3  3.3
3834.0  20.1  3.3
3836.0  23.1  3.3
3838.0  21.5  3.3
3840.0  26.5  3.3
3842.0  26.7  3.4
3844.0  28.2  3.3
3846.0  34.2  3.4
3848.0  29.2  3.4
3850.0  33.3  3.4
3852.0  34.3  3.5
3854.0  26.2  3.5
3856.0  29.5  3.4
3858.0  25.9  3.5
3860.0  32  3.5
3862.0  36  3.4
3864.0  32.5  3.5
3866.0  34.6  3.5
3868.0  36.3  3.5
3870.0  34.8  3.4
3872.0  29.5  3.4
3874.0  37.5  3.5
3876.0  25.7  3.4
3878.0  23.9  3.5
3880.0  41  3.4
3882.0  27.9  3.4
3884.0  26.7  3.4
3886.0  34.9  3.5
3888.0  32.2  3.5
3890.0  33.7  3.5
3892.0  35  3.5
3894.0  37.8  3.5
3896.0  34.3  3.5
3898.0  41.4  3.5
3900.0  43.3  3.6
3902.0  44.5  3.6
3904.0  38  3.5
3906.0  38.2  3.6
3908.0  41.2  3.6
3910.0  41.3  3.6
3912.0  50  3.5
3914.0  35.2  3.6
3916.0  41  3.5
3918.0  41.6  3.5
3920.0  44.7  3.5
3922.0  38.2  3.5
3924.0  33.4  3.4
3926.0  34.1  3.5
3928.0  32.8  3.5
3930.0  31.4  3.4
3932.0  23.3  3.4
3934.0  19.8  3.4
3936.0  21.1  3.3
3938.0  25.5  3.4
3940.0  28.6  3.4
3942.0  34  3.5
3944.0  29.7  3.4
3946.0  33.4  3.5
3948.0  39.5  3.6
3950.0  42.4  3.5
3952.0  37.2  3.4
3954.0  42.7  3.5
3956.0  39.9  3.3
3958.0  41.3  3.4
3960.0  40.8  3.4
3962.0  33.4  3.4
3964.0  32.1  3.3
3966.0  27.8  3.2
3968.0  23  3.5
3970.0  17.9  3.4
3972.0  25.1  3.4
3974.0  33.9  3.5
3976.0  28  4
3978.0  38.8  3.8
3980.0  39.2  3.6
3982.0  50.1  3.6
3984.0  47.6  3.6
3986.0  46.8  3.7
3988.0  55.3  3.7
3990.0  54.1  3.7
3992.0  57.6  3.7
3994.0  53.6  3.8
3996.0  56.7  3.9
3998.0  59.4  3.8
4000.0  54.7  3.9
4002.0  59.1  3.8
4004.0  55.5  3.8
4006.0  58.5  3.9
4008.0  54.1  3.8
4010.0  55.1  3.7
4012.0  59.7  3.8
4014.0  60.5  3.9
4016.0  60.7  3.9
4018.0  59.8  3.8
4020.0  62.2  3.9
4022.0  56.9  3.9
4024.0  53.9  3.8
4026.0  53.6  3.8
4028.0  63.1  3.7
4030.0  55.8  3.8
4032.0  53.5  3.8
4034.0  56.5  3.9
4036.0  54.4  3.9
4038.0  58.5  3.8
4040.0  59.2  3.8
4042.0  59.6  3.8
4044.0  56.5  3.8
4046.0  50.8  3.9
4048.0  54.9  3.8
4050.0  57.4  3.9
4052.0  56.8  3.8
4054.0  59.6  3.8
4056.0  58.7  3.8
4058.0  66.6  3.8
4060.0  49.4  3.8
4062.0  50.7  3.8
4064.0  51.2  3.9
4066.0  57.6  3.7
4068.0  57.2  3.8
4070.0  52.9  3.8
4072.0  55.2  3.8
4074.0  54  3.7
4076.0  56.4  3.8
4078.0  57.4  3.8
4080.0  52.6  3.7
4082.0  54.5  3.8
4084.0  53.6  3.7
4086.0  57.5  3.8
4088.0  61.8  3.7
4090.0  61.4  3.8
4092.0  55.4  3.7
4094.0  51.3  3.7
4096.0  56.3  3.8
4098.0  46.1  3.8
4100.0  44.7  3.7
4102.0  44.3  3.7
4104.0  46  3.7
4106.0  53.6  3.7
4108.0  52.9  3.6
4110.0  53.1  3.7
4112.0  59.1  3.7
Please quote 1.77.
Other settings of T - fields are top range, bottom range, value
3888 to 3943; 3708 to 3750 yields 1.30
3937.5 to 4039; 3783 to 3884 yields 1.63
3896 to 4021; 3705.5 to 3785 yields 1.49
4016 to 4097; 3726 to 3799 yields 2.08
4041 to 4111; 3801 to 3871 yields 2.07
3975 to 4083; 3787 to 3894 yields 1.96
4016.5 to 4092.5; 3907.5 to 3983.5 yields 1.73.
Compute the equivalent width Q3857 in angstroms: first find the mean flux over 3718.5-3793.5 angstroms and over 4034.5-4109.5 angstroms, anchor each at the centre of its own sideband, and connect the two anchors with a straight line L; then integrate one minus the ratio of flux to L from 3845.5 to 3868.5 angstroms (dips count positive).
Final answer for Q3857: 4.2 angstroms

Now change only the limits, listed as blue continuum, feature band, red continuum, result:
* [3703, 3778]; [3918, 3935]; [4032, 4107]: 4.42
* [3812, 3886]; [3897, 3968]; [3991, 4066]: 9.74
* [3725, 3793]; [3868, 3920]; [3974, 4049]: 8.48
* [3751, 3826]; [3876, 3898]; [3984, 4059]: 5.34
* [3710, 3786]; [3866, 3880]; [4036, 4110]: 2.85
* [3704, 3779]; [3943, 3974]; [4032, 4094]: 9.10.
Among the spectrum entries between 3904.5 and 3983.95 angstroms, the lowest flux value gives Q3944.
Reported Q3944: 17.9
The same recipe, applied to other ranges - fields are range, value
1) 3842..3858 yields 25.9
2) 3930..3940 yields 19.8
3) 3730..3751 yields 21.9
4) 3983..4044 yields 46.8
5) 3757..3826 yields 25.1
